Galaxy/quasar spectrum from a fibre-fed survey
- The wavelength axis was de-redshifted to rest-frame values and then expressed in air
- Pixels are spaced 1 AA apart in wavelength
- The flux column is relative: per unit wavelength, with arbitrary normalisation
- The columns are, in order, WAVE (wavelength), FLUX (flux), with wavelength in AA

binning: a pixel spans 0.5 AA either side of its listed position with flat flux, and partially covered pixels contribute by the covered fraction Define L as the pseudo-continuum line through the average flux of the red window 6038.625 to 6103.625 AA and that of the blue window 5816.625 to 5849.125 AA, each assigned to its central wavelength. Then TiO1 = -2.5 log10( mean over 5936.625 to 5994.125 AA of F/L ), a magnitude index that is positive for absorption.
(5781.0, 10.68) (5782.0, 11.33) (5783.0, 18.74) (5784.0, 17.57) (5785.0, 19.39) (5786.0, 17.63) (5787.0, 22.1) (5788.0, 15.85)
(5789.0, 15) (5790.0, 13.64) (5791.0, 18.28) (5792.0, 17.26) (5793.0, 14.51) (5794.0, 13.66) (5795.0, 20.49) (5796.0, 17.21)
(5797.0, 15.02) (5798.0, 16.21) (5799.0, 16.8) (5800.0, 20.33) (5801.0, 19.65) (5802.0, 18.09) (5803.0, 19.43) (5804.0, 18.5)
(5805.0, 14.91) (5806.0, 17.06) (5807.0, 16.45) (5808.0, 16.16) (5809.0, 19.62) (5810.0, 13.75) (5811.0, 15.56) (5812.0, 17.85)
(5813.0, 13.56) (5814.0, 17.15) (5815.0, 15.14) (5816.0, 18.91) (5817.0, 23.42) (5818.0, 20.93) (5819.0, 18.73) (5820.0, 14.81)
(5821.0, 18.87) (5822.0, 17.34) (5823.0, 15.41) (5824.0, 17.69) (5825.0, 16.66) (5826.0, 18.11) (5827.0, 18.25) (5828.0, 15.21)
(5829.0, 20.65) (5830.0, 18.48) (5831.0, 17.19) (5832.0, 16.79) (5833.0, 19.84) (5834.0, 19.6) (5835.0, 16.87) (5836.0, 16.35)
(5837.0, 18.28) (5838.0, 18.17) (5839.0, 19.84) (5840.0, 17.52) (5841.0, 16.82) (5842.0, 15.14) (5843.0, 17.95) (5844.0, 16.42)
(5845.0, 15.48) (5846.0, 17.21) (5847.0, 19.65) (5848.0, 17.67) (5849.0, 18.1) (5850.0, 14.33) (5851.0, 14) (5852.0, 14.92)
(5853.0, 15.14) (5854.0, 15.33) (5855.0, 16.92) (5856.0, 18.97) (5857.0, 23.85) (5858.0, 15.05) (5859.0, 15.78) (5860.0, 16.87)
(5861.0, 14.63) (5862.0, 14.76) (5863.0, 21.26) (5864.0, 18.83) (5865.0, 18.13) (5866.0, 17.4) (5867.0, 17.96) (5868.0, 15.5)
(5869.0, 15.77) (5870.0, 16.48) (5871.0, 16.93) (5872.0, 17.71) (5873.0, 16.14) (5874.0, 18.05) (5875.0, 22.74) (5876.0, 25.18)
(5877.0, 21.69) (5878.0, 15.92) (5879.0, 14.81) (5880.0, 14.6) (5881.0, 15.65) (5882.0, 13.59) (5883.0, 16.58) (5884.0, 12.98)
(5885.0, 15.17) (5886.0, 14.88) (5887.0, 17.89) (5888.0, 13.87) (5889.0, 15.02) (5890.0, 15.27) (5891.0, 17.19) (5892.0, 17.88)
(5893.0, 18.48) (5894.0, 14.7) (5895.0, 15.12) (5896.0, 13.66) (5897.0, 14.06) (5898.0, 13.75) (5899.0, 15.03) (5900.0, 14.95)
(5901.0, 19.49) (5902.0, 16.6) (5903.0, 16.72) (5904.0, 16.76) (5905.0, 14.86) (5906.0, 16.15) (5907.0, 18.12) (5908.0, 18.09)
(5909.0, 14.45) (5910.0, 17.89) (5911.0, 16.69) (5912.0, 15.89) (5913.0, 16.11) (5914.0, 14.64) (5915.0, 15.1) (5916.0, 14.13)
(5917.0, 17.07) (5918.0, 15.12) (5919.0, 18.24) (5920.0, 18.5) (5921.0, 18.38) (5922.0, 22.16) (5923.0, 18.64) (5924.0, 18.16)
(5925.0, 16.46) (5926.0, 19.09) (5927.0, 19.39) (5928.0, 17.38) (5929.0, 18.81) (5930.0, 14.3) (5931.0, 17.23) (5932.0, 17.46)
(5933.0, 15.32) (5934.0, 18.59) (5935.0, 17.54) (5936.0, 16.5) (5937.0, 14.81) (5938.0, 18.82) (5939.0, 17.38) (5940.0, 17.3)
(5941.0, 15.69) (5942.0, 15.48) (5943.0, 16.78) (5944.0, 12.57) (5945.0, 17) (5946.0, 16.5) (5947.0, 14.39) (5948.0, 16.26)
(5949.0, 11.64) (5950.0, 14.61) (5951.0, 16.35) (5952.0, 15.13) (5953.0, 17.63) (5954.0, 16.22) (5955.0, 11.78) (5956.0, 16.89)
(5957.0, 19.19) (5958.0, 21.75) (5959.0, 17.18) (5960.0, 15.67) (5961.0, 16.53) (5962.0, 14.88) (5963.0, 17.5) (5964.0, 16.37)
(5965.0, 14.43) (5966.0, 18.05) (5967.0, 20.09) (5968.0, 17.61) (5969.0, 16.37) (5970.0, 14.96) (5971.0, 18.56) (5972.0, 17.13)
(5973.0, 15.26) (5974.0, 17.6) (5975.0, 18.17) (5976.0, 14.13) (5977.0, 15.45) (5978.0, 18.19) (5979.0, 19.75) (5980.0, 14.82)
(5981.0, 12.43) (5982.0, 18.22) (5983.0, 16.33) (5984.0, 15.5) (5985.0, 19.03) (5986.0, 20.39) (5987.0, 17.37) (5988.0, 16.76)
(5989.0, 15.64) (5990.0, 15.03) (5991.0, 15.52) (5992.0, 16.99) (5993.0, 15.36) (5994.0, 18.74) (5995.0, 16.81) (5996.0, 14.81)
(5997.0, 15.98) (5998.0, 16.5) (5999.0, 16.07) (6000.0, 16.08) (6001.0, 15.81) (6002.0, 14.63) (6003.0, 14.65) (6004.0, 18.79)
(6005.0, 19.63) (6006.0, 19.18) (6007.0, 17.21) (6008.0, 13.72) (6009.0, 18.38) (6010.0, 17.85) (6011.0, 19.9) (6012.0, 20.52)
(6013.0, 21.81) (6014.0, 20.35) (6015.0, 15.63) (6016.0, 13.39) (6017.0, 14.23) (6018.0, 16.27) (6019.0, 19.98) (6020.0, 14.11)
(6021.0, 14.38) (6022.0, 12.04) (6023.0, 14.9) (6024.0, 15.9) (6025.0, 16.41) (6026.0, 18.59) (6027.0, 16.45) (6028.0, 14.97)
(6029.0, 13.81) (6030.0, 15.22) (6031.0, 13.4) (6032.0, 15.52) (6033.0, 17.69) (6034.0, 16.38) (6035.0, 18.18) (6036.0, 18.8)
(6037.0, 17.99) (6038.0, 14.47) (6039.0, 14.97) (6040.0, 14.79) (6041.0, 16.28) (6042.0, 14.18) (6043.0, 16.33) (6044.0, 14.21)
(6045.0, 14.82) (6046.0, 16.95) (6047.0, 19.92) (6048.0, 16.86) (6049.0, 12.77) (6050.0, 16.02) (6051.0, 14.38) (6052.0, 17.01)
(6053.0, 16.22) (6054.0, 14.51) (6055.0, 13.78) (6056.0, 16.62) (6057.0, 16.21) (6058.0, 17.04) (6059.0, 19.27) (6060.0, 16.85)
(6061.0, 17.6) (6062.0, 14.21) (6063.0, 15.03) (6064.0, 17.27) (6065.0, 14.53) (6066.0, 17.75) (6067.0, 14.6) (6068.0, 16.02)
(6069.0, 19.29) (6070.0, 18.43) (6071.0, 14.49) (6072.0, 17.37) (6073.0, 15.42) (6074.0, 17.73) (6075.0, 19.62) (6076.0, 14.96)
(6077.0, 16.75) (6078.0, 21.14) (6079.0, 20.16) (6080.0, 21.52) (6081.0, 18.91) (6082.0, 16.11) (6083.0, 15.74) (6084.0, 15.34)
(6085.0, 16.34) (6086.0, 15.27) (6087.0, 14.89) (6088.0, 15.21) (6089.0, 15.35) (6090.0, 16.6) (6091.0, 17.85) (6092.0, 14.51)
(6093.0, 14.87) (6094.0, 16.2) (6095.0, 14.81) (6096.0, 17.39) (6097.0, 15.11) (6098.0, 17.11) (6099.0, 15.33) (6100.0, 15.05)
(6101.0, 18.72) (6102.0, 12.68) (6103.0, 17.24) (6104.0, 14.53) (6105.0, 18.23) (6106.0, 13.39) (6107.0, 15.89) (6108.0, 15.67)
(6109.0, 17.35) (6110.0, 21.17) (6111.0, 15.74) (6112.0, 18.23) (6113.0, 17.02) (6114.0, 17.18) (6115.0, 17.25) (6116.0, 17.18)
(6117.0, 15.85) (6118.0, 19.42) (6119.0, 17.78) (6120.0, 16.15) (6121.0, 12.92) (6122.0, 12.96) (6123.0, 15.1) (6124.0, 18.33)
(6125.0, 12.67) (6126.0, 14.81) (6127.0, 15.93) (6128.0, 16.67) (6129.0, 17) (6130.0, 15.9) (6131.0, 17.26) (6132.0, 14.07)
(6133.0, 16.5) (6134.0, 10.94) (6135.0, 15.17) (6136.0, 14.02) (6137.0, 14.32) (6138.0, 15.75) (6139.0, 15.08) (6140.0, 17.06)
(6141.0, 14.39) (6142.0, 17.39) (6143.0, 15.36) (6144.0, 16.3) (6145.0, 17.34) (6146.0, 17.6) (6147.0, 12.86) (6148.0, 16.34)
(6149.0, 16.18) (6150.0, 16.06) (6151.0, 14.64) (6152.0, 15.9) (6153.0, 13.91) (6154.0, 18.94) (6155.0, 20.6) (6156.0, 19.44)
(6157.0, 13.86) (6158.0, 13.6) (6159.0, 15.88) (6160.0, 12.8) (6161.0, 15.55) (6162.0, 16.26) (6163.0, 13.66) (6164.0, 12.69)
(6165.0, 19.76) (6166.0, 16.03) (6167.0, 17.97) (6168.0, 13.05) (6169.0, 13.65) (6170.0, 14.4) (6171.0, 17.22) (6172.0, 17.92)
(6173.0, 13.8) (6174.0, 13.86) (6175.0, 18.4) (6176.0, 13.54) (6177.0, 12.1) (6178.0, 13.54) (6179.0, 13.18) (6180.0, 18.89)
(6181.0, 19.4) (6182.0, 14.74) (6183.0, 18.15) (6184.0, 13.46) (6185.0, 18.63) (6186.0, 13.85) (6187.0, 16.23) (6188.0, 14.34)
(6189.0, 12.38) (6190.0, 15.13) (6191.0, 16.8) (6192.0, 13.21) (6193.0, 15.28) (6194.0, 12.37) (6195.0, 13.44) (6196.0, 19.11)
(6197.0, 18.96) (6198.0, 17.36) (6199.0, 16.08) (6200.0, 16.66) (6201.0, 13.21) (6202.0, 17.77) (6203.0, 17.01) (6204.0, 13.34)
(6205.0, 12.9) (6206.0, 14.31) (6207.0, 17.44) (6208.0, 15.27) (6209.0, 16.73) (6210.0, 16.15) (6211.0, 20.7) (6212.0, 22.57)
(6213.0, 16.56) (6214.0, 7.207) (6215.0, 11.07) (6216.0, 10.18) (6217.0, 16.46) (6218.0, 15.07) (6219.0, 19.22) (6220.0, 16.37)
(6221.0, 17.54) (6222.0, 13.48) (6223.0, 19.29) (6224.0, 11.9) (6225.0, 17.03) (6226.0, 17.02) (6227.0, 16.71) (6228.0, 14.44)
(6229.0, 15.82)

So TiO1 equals 0.03 mag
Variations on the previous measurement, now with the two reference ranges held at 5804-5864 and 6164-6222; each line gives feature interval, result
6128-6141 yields 0.04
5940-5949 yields 0.09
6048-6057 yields 0.06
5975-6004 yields 0.01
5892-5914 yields 0.06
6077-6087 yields -0.10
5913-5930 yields -0.04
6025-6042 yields 0.02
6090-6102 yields 0.00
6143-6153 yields 0.00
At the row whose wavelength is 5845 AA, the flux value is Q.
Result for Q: 15.48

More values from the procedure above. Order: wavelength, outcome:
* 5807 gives 16.45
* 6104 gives 14.53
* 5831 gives 17.19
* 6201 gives 13.21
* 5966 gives 18.05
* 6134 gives 10.94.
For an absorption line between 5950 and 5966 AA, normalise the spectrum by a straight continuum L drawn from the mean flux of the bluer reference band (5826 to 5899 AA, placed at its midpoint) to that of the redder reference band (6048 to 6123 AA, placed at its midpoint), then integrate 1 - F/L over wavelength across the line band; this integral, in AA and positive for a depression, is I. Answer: 0.2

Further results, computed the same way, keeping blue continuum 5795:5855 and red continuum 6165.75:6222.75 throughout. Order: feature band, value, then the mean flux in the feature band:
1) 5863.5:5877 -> -1.0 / 18.3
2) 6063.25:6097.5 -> -1.3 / 16.7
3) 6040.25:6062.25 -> 0.3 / 16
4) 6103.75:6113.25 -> -0.5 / 16.8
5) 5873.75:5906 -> 1.3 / 16.3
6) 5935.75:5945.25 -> 0.3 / 16.2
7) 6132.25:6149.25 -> 0.4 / 15.4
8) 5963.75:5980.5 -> -0.3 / 16.9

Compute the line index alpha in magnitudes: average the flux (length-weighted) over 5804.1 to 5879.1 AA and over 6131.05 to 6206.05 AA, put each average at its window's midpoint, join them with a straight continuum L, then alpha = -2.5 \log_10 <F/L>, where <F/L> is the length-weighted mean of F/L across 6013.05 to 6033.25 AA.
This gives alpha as 0.040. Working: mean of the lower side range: 17.4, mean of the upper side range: 15.5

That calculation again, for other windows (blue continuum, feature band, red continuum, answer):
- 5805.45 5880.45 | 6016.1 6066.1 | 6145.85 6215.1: 0.032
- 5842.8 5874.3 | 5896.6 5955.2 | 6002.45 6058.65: 0.016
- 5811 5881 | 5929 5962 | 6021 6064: 0.026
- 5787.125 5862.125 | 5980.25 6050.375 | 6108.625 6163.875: 0.001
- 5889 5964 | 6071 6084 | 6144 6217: -0.115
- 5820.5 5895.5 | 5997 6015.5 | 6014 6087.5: -0.070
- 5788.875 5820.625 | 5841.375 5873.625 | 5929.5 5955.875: -0.013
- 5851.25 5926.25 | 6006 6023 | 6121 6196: -0.049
